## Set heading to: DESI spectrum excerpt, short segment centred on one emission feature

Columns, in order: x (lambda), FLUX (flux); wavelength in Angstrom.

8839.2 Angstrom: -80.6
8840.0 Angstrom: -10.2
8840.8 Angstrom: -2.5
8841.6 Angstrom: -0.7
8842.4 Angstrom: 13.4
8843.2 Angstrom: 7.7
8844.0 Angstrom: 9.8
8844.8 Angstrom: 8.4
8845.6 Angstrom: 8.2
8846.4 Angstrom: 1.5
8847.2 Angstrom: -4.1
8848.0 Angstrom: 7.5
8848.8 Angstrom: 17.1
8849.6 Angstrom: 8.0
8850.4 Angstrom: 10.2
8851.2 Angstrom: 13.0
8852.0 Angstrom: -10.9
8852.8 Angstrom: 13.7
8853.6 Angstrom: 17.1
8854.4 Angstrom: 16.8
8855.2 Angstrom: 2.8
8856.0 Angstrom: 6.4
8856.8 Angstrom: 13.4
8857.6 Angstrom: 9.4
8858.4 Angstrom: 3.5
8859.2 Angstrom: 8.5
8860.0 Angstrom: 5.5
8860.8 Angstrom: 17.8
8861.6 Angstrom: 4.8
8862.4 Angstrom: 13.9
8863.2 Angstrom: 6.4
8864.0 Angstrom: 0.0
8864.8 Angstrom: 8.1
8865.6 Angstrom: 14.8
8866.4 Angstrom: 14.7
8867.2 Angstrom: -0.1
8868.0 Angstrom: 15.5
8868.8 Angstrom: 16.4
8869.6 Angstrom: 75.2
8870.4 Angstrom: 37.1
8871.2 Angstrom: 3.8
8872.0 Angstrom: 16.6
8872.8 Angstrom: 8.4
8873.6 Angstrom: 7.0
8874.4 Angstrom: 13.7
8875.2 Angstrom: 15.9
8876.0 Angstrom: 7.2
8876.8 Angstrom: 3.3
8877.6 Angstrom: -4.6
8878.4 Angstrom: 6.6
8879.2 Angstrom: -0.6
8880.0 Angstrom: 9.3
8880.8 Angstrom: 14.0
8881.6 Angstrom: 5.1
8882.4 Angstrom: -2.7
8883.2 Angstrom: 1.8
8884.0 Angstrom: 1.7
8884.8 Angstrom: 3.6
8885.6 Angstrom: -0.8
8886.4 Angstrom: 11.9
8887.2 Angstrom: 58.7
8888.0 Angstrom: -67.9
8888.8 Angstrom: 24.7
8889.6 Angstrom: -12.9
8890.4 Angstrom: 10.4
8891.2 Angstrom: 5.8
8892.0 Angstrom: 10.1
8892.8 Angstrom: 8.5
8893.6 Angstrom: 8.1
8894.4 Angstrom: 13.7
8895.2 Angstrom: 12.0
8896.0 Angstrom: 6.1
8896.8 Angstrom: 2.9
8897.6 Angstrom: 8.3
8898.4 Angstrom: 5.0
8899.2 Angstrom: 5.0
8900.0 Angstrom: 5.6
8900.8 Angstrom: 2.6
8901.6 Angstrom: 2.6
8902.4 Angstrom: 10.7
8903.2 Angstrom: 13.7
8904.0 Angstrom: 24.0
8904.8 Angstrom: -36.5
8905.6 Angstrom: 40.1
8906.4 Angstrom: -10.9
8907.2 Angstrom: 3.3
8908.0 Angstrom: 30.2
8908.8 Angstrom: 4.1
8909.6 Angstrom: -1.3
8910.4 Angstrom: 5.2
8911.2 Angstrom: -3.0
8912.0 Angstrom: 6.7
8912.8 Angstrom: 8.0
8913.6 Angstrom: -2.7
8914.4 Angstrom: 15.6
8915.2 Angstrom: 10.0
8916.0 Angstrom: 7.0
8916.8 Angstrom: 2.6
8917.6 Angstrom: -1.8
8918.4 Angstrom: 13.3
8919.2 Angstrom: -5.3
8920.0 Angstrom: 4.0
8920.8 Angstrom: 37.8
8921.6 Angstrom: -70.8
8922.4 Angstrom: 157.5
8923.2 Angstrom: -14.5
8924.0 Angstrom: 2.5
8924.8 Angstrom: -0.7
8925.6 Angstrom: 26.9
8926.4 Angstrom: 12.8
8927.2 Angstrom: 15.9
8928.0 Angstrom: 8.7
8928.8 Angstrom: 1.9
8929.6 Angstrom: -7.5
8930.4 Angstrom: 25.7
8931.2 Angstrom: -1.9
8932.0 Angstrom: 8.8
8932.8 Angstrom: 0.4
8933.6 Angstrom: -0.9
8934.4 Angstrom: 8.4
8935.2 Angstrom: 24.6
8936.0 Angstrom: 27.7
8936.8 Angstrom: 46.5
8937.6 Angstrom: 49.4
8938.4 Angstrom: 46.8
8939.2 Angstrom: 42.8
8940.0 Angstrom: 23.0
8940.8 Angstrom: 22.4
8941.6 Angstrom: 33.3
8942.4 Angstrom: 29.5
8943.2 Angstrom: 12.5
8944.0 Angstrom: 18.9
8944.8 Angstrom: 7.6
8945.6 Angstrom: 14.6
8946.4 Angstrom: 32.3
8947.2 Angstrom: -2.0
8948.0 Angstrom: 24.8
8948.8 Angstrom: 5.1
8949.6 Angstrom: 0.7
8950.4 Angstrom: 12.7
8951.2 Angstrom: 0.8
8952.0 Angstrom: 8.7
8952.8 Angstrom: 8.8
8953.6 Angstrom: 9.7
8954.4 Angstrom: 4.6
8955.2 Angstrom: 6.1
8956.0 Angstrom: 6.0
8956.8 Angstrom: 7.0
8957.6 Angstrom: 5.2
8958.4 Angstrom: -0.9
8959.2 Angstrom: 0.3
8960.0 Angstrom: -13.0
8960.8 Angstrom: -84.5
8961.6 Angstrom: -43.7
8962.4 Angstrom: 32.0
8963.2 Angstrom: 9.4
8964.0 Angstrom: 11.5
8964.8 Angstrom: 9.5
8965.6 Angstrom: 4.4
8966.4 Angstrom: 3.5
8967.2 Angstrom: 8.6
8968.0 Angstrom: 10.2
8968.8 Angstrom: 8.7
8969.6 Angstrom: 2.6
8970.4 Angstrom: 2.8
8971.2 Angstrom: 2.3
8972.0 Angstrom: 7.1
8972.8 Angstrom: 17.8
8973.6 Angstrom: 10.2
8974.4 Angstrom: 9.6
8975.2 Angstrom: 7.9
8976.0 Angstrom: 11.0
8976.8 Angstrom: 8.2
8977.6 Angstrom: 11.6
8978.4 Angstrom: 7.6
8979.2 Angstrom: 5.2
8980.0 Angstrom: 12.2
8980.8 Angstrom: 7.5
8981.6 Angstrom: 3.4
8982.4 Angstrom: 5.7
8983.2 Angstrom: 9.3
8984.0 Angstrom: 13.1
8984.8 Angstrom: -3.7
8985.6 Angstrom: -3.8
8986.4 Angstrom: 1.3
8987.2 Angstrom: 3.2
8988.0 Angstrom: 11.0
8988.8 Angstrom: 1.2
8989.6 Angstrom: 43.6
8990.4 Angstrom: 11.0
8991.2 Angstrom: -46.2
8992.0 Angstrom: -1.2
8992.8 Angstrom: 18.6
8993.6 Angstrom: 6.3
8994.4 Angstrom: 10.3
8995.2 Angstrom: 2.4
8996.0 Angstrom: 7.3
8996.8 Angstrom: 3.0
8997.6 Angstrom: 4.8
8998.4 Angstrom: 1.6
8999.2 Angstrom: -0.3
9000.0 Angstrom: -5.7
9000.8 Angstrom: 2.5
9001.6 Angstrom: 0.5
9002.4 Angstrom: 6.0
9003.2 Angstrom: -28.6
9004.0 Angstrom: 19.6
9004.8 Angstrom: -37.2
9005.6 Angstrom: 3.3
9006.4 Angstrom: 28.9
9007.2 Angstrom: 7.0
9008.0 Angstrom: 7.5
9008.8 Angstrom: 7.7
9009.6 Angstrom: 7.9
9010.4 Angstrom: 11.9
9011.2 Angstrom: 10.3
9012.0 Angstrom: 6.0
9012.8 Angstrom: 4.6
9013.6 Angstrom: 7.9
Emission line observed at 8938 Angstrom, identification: H-beta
